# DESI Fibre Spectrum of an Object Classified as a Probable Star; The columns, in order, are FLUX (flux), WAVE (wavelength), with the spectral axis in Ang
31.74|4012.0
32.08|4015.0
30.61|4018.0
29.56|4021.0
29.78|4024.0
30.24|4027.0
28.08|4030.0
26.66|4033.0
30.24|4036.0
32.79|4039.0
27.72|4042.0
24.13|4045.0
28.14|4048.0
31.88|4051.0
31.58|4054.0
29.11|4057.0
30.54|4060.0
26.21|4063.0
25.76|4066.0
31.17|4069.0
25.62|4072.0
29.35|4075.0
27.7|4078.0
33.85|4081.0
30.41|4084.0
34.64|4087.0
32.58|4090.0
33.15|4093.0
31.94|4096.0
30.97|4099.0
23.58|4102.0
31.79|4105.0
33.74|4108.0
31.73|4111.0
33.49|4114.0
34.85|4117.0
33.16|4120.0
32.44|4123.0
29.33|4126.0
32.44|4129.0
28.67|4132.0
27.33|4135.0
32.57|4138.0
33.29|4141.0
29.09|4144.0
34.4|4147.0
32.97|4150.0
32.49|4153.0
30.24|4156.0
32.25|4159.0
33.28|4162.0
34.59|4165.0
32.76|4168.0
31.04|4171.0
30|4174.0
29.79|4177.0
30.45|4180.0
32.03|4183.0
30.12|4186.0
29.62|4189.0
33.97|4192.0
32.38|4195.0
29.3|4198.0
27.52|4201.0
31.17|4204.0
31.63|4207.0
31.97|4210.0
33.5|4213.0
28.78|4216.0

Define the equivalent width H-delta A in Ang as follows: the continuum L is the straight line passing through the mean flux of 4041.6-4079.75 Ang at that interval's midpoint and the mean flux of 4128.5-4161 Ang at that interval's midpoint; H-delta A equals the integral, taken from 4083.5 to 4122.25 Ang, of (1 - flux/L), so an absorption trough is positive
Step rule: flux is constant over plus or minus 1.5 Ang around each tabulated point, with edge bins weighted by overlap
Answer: -2.7 Ang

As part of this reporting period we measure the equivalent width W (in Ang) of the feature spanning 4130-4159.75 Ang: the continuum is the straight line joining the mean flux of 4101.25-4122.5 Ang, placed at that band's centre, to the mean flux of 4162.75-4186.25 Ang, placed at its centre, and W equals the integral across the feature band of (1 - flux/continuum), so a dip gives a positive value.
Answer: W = 0.4 Ang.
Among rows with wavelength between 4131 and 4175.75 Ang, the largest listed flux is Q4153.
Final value 34.59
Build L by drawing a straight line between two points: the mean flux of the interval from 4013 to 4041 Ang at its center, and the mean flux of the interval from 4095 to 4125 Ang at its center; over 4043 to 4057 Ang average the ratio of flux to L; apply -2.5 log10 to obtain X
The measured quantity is 0.058 mag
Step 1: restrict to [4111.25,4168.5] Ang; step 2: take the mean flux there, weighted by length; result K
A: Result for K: 32.1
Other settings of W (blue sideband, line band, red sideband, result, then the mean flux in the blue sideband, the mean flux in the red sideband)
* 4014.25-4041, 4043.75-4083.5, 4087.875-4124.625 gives 2.5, 29.9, 32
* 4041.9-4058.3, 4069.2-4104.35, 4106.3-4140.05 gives -0.1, 28.8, 31.8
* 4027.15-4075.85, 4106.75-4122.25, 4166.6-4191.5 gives -1.9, 28.7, 30.8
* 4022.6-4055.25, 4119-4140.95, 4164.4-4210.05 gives -0.5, 29.2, 31.1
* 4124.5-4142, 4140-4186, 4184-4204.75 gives -1.9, 30.5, 30.6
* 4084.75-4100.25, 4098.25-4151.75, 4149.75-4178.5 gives 1.4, 32.6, 31.9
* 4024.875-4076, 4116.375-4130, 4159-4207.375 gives -1.0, 28.8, 31.3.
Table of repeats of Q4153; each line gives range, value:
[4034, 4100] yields 34.64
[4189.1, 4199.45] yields 33.97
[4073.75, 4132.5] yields 34.85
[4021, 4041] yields 32.79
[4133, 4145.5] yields 33.29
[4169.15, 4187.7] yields 32.03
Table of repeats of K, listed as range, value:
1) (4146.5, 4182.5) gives 32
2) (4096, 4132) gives 31.5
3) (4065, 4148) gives 31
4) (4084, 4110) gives 31.5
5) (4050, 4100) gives 30.4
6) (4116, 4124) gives 33.5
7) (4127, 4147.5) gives 30.9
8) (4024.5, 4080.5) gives 28.8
